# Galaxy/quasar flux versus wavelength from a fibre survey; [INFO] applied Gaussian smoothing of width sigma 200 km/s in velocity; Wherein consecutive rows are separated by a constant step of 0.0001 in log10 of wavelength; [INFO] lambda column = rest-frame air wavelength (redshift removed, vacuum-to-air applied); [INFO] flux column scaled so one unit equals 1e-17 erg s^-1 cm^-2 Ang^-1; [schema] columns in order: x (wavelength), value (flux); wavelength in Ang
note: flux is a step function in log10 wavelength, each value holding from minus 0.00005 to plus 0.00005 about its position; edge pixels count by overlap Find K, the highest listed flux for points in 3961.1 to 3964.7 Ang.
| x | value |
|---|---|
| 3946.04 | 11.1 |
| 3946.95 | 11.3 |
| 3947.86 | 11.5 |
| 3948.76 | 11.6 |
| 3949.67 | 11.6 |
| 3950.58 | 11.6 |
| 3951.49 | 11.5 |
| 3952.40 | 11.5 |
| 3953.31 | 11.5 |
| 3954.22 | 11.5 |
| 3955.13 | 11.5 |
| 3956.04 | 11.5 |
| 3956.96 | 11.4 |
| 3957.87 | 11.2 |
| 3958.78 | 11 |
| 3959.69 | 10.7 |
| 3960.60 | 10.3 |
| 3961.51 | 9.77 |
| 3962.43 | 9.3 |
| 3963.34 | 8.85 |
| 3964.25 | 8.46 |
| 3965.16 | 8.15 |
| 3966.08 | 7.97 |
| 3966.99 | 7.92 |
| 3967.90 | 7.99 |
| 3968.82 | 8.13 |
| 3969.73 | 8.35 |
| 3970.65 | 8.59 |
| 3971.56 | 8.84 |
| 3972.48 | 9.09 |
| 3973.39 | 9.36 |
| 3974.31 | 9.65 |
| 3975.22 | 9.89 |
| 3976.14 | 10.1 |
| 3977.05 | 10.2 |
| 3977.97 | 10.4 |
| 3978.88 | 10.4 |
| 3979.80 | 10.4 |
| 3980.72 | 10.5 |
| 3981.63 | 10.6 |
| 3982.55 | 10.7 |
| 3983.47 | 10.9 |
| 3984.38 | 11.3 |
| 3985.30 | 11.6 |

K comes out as 9.77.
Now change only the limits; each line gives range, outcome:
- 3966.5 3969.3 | 8.13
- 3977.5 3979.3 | 10.4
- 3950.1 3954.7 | 11.6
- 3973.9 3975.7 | 9.89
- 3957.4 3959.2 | 11.2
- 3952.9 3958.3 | 11.5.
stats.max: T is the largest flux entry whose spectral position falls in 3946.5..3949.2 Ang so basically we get 11.6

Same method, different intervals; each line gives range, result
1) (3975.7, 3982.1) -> 10.6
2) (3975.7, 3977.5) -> 10.2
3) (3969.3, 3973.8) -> 9.36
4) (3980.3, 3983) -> 10.7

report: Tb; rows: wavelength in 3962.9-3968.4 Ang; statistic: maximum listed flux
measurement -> 8.85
